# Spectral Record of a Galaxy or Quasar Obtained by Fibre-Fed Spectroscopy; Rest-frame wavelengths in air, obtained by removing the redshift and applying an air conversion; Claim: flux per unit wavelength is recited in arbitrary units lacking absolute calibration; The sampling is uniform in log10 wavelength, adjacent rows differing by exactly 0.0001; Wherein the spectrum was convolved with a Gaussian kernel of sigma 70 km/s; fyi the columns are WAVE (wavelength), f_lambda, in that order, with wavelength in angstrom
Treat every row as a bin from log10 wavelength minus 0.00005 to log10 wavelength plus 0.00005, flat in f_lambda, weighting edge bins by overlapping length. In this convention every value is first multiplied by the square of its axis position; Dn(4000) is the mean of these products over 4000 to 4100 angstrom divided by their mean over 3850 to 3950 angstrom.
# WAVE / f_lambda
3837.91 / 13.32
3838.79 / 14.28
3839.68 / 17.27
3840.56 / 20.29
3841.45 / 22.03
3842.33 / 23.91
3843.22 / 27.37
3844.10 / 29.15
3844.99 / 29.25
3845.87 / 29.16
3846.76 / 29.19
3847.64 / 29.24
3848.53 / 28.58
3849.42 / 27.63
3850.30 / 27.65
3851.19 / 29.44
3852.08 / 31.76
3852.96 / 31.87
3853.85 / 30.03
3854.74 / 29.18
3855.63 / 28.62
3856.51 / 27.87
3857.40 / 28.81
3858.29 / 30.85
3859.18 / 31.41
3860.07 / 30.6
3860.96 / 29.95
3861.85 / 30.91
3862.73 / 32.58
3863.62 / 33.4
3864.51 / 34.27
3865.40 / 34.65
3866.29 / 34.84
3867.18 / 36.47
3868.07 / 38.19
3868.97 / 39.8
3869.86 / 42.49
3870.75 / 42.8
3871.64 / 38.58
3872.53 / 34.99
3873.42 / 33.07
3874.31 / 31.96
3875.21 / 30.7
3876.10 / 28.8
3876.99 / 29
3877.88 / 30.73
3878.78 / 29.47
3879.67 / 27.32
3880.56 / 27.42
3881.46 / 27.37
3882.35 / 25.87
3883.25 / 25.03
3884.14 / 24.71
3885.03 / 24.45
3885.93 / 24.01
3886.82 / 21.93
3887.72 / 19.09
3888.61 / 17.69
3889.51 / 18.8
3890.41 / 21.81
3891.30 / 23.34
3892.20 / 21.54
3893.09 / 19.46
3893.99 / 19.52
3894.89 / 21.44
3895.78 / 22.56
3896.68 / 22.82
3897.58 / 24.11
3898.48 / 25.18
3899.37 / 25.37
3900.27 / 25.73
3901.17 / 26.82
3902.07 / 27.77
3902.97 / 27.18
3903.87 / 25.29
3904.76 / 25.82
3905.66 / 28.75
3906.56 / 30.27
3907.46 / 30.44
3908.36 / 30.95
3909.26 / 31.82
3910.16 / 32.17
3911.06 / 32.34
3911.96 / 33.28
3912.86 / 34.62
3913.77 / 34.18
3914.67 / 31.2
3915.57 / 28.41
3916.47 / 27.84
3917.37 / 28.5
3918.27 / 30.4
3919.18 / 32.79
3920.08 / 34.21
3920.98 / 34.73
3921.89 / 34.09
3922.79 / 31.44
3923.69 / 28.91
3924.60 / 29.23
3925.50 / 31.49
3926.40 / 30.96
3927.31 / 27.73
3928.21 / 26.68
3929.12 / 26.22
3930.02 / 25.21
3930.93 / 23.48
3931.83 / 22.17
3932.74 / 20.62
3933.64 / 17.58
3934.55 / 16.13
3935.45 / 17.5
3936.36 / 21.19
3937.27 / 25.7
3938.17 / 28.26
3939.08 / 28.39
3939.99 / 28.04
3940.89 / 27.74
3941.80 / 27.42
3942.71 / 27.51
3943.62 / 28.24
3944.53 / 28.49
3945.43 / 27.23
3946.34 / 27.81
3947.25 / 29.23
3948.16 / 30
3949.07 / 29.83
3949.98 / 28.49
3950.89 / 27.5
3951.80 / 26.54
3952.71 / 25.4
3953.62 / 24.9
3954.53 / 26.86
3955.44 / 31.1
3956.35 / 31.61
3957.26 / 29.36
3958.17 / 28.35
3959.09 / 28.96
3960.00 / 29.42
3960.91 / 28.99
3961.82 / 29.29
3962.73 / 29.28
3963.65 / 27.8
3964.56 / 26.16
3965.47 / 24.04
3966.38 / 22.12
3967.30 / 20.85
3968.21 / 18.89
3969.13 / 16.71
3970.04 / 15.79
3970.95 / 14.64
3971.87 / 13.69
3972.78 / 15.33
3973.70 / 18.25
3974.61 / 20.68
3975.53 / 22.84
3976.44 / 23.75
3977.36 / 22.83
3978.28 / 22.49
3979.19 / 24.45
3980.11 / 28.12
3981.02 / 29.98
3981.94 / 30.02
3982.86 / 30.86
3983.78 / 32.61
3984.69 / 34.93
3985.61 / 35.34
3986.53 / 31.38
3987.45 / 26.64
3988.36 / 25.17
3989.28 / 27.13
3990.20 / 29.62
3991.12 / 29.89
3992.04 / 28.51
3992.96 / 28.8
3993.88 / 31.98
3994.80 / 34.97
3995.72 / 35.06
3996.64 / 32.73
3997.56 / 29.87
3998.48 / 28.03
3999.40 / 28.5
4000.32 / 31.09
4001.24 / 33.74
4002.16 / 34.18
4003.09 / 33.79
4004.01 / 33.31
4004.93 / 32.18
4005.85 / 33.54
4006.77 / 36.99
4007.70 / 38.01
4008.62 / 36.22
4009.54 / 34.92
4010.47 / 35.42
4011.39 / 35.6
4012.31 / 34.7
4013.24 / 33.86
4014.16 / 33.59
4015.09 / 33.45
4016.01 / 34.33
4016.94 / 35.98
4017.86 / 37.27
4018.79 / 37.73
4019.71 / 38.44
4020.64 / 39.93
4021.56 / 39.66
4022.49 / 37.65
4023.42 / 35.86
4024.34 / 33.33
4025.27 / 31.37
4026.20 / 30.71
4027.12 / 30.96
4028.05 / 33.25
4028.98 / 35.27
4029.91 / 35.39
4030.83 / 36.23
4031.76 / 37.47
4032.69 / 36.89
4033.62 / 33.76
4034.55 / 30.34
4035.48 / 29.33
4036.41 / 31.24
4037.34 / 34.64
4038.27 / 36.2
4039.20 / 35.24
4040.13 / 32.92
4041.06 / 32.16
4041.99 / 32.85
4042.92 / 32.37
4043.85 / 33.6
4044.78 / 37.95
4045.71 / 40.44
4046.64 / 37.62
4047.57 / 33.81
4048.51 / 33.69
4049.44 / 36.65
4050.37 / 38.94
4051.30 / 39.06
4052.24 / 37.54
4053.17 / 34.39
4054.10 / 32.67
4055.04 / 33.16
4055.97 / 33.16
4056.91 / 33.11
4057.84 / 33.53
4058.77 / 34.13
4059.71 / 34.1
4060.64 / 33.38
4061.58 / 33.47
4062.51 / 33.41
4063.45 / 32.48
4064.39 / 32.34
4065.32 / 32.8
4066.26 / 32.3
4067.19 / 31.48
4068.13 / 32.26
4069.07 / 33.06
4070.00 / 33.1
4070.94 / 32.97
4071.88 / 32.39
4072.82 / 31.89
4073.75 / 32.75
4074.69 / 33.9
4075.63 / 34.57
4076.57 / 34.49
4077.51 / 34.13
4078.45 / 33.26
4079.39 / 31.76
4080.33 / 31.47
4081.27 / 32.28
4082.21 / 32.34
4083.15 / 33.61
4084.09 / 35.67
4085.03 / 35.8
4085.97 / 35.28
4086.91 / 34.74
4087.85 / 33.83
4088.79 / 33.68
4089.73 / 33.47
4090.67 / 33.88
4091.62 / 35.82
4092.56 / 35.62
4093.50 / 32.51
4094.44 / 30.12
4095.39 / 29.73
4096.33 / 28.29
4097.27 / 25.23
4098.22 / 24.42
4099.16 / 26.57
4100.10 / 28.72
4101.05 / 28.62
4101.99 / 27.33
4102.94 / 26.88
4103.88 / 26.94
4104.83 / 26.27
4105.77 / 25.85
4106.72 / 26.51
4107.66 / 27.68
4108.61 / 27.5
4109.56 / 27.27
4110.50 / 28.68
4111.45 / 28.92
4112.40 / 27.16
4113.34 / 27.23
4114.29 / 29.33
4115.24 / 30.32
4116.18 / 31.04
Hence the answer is 1.29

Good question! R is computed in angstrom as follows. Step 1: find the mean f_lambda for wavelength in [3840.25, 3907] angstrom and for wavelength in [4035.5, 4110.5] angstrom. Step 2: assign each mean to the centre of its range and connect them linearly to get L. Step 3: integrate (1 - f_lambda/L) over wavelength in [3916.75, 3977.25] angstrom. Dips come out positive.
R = 7.8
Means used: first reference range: 28.3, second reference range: 32.5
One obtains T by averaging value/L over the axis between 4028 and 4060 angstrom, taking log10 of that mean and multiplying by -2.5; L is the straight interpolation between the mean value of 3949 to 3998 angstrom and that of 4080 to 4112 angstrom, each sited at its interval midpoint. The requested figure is -0.20 mag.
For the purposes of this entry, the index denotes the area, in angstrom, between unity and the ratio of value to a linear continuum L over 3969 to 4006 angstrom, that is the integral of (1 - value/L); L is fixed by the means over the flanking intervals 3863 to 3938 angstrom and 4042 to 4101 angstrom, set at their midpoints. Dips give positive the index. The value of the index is 3.73 angstrom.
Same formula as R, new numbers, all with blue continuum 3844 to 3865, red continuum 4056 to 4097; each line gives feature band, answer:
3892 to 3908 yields 2.93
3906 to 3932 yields 0.57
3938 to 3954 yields 1.78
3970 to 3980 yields 3.70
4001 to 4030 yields -2.47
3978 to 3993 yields 1.23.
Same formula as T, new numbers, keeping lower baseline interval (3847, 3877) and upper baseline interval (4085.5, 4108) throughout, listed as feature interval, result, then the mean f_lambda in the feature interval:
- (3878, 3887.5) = 0.243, 25.8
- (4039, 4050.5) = -0.155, 35.2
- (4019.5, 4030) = -0.144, 35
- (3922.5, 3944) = 0.227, 25.7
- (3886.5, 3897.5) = 0.465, 20.9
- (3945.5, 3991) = 0.198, 26.1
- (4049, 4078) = -0.119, 33.8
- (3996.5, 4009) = -0.071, 33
